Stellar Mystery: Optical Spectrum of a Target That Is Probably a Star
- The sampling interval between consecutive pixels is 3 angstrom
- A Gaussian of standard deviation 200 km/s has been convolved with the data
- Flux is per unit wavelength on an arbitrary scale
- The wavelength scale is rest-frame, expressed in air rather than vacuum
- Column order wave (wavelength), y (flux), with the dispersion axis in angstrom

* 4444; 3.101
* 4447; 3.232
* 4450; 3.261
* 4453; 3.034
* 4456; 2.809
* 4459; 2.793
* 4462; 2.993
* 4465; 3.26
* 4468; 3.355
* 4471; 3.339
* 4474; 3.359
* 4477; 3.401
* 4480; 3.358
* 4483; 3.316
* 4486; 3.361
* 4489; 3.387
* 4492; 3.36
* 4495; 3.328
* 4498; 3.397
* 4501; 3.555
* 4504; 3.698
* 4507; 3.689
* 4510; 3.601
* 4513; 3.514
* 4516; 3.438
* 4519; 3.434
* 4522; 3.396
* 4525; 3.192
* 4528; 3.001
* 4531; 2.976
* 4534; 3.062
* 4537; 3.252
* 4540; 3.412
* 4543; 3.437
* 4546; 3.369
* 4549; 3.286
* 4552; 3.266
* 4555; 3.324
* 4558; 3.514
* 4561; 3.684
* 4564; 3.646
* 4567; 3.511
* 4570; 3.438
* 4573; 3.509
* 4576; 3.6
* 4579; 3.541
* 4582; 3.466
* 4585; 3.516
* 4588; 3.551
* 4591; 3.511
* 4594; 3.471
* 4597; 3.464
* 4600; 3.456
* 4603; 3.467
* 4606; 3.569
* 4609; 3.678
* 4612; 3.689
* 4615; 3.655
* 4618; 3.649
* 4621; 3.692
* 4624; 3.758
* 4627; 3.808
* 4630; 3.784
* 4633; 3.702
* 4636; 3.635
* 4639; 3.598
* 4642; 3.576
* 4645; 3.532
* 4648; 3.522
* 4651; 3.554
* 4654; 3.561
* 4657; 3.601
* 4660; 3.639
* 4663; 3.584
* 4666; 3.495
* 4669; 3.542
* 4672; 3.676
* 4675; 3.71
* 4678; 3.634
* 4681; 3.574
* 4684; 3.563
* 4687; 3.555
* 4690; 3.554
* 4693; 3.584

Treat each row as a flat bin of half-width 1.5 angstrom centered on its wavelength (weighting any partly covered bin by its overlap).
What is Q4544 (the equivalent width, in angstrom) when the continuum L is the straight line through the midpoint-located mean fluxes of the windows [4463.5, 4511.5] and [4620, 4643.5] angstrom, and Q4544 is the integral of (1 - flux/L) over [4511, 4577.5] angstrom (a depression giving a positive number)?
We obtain 2.9 angstrom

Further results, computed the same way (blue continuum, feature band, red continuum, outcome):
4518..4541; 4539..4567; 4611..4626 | -0.9 angstrom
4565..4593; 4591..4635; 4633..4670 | -1.0 angstrom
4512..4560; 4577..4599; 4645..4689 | -0.6 angstrom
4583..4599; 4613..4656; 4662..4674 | -1.2 angstrom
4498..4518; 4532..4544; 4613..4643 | 1.1 angstrom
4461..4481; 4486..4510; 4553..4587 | -0.9 angstrom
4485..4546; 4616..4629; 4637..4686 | -0.7 angstrom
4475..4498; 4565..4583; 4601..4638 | 0.2 angstrom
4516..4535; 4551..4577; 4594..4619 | -1.0 angstrom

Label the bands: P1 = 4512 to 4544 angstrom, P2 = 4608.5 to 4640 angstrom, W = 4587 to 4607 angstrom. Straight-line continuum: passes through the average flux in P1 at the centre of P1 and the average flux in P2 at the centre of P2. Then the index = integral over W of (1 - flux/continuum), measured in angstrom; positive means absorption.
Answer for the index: 0.46 angstrom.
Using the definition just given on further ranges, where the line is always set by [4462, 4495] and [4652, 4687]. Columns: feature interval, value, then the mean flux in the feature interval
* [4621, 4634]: -0.8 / 3.76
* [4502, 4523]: -1.0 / 3.54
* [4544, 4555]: 0.4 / 3.32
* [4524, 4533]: 0.9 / 3.05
